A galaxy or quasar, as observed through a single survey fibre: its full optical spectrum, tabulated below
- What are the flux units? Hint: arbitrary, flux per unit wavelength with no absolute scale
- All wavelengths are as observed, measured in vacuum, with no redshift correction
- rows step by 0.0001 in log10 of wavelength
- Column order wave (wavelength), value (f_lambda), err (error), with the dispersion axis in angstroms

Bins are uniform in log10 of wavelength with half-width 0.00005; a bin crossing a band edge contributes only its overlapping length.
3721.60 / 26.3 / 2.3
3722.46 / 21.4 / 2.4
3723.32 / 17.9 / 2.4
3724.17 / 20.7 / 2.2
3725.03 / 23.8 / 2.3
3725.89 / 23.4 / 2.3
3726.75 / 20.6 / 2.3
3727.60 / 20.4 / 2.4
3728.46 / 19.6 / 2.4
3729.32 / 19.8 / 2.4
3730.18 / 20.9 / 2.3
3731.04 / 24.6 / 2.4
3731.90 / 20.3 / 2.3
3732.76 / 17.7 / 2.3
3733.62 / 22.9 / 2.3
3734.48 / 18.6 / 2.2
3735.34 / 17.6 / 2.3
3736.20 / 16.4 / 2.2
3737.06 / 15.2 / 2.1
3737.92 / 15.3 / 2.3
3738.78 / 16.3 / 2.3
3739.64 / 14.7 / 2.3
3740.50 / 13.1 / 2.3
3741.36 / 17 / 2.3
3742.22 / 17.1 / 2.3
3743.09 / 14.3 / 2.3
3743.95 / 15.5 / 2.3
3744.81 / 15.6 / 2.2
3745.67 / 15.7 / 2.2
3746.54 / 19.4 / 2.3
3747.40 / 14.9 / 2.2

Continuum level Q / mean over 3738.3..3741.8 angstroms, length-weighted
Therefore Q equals 15.3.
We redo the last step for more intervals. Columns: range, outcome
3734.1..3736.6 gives 17.5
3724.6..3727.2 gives 22.6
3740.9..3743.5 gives 16.1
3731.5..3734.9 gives 19.9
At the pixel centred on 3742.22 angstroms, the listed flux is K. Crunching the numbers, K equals 17.1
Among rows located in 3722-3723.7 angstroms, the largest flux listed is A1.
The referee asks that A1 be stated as 21.4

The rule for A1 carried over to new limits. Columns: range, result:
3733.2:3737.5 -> 22.9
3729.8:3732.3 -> 24.6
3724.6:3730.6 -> 23.8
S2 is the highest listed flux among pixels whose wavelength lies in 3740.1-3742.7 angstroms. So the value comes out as 17.1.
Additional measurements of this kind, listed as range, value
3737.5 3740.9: 16.3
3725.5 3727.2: 23.4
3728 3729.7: 19.8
